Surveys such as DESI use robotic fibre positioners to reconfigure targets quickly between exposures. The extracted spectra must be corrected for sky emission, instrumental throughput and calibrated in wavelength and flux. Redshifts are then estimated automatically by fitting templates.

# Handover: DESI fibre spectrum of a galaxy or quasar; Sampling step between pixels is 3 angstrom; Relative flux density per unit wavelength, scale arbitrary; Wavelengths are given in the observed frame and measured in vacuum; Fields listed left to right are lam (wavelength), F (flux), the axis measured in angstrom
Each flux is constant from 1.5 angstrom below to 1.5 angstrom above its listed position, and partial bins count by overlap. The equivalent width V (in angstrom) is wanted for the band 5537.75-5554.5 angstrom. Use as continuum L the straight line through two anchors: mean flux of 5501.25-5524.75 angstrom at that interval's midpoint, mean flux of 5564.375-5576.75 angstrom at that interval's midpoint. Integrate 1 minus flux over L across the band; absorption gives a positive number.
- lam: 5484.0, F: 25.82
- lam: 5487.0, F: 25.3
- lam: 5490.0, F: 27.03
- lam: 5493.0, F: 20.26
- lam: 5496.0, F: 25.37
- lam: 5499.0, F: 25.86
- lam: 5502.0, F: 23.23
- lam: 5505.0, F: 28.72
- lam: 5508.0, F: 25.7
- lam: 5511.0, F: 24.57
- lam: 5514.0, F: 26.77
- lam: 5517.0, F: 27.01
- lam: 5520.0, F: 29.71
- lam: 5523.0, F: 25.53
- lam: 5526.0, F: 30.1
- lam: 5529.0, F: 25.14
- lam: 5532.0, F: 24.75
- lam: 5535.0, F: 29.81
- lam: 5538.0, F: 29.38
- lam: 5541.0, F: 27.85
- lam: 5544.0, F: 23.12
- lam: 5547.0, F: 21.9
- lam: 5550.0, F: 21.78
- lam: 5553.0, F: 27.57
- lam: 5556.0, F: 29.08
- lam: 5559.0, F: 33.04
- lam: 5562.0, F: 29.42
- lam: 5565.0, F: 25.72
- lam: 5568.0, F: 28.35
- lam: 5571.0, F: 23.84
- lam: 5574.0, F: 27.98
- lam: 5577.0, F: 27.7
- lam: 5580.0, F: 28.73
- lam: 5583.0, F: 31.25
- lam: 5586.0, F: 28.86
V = 1.0 angstrom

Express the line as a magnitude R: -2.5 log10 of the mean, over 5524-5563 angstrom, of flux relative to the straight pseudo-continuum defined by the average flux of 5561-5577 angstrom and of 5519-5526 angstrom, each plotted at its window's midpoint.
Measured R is 0.02 mag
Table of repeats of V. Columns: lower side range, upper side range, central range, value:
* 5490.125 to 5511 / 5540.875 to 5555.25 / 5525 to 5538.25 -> -1.6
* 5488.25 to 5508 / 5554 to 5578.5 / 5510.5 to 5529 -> -0.8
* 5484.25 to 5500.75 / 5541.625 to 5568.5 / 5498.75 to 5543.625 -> -2.1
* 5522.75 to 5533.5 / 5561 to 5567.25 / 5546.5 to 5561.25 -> 0.1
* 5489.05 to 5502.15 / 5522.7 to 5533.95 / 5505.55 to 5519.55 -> -0.5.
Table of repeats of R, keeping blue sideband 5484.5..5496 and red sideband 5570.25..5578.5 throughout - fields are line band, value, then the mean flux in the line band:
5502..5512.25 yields -0.04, 25.9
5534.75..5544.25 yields -0.08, 27.8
